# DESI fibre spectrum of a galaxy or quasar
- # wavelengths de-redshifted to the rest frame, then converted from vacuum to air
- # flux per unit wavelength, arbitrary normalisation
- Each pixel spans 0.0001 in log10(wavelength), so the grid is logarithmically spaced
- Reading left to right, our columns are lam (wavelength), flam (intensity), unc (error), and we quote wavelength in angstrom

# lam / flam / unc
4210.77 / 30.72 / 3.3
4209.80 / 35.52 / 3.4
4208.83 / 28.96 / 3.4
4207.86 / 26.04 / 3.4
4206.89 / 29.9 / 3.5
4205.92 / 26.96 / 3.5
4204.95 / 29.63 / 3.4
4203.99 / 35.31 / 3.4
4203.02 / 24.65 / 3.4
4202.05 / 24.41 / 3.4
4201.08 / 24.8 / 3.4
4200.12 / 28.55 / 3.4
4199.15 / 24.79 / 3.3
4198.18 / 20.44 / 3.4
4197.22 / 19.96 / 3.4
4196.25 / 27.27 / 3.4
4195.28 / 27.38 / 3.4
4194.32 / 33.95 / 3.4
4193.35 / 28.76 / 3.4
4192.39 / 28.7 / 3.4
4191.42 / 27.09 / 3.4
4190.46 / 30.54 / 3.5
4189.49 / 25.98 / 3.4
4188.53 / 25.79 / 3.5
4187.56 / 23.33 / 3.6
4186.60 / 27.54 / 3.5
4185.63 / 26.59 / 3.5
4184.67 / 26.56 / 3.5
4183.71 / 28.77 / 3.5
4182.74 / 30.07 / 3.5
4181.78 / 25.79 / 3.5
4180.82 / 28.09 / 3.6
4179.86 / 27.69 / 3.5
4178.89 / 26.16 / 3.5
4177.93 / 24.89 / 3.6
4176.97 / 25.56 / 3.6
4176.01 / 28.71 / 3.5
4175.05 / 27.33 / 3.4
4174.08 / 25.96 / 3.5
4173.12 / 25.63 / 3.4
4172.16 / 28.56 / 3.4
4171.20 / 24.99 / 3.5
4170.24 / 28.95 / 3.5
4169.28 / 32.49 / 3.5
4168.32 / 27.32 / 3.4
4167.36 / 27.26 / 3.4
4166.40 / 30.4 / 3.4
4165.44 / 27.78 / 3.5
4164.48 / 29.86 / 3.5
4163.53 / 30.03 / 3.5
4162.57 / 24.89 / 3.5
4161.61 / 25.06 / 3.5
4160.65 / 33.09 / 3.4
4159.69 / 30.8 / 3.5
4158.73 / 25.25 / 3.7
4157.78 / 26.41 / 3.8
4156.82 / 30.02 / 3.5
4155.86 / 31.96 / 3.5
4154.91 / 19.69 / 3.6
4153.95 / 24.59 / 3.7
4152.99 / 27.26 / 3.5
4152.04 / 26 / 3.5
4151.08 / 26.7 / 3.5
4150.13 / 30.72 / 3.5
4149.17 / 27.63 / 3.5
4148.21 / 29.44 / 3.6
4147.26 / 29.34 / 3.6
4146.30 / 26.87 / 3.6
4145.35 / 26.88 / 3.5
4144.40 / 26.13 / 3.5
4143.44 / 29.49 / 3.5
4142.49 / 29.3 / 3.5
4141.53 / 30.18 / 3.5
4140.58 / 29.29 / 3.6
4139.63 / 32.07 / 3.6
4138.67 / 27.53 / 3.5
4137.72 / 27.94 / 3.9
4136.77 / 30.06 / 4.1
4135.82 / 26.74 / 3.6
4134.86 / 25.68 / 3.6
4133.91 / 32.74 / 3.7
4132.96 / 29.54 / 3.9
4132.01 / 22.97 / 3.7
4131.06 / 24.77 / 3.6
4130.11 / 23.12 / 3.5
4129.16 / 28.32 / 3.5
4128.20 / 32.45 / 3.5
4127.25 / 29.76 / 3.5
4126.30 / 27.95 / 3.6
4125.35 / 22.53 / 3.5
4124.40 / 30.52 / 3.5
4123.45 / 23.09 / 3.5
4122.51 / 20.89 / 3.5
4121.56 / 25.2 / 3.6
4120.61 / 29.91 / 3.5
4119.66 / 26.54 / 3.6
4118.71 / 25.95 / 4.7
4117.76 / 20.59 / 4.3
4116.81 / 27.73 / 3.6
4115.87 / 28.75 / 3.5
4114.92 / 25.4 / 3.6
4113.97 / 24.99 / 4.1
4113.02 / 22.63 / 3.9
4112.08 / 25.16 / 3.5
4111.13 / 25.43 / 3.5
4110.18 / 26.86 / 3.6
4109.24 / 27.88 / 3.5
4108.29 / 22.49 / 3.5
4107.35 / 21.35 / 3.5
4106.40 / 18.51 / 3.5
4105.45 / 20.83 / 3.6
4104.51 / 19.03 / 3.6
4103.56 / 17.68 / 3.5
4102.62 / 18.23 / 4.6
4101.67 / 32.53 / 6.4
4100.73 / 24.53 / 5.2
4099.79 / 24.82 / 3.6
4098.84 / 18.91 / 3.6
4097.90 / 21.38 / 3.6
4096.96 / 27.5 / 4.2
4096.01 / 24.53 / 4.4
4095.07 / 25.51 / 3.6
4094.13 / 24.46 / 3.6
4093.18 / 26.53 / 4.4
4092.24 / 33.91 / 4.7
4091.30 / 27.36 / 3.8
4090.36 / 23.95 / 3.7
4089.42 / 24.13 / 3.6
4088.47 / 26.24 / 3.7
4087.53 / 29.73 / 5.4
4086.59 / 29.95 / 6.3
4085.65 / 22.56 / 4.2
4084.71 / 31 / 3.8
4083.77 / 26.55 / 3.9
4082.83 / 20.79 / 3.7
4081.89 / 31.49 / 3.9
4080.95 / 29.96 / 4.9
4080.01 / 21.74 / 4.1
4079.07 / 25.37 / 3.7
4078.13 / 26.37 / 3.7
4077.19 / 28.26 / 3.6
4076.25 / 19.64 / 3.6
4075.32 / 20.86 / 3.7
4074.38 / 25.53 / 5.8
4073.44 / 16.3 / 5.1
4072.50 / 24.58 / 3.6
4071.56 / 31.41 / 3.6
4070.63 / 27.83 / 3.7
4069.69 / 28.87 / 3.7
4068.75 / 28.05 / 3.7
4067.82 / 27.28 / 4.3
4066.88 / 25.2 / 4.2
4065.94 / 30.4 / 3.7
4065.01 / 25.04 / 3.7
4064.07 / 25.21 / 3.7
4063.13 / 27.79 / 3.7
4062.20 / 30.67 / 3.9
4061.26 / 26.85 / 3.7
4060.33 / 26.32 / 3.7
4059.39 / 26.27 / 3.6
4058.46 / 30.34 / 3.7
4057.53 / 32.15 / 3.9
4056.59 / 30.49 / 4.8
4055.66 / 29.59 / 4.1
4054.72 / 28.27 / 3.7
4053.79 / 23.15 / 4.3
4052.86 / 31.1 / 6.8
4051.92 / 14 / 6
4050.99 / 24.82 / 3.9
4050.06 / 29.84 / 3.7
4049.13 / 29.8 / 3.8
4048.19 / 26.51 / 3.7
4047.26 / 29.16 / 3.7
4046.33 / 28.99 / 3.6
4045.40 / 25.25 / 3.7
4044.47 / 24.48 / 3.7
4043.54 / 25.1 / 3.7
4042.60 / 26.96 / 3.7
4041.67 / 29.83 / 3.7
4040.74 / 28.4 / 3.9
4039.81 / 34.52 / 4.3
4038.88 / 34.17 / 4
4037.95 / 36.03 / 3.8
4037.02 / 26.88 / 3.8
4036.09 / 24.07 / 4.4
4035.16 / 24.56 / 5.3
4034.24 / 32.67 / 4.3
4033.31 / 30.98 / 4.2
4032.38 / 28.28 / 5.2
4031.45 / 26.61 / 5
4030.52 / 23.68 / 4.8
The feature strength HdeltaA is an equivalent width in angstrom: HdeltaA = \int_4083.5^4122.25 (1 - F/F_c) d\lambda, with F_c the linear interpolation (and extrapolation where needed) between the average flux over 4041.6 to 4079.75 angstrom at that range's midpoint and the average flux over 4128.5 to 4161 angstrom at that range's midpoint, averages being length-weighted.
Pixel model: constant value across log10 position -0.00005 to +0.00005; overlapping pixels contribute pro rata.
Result 3.2 angstrom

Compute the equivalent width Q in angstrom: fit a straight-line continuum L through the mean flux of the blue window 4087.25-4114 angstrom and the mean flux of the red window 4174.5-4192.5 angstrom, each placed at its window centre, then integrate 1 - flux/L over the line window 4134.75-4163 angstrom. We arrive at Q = -2.2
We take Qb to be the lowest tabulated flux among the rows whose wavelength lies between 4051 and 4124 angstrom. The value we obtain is 14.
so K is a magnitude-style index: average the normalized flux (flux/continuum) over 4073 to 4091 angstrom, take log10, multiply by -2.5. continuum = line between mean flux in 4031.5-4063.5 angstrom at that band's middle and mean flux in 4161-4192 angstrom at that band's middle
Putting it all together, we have 0.11 mag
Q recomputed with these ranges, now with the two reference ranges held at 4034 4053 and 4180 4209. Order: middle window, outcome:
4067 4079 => 1.0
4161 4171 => -0.4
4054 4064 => -0.3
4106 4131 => 1.8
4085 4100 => 1.0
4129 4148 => -0.4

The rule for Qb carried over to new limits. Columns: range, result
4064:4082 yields 16.3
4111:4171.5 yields 19.69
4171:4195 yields 23.33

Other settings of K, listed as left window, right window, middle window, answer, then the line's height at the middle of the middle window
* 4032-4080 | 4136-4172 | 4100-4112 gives 0.201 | 27.8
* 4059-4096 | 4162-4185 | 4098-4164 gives 0.032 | 27.1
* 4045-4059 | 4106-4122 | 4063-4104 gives 0.026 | 26.3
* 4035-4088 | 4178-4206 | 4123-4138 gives -0.011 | 27.1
